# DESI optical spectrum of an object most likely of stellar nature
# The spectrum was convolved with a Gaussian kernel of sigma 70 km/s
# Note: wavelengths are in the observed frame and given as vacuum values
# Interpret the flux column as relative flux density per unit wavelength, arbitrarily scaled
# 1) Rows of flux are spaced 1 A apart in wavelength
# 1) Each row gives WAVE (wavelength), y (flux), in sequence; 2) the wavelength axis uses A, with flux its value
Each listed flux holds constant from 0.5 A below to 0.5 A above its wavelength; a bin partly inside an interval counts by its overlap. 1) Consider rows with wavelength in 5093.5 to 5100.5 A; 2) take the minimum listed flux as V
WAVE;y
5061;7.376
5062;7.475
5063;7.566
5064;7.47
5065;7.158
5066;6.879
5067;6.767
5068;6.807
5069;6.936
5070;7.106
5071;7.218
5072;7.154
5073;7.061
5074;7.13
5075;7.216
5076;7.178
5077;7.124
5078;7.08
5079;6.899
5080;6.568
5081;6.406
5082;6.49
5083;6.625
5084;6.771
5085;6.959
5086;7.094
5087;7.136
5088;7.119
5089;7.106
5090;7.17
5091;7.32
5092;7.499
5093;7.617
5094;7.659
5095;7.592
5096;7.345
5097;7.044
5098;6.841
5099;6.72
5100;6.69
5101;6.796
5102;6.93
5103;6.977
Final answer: 6.69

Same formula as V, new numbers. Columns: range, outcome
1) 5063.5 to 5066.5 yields 6.879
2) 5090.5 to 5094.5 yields 7.32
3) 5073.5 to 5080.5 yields 6.568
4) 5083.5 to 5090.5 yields 6.771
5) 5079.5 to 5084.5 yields 6.406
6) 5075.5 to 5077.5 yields 7.124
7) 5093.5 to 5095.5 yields 7.592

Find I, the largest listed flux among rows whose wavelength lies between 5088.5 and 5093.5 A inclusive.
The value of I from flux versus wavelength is 7.617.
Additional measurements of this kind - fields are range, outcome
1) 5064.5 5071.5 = 7.218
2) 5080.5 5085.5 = 6.959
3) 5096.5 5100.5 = 7.044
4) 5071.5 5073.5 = 7.154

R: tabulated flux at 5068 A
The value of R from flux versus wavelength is 6.807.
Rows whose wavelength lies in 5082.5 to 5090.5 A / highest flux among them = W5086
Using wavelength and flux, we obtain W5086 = 7.17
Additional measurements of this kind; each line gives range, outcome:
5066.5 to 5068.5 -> 6.807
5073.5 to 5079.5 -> 7.216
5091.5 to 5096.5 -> 7.659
